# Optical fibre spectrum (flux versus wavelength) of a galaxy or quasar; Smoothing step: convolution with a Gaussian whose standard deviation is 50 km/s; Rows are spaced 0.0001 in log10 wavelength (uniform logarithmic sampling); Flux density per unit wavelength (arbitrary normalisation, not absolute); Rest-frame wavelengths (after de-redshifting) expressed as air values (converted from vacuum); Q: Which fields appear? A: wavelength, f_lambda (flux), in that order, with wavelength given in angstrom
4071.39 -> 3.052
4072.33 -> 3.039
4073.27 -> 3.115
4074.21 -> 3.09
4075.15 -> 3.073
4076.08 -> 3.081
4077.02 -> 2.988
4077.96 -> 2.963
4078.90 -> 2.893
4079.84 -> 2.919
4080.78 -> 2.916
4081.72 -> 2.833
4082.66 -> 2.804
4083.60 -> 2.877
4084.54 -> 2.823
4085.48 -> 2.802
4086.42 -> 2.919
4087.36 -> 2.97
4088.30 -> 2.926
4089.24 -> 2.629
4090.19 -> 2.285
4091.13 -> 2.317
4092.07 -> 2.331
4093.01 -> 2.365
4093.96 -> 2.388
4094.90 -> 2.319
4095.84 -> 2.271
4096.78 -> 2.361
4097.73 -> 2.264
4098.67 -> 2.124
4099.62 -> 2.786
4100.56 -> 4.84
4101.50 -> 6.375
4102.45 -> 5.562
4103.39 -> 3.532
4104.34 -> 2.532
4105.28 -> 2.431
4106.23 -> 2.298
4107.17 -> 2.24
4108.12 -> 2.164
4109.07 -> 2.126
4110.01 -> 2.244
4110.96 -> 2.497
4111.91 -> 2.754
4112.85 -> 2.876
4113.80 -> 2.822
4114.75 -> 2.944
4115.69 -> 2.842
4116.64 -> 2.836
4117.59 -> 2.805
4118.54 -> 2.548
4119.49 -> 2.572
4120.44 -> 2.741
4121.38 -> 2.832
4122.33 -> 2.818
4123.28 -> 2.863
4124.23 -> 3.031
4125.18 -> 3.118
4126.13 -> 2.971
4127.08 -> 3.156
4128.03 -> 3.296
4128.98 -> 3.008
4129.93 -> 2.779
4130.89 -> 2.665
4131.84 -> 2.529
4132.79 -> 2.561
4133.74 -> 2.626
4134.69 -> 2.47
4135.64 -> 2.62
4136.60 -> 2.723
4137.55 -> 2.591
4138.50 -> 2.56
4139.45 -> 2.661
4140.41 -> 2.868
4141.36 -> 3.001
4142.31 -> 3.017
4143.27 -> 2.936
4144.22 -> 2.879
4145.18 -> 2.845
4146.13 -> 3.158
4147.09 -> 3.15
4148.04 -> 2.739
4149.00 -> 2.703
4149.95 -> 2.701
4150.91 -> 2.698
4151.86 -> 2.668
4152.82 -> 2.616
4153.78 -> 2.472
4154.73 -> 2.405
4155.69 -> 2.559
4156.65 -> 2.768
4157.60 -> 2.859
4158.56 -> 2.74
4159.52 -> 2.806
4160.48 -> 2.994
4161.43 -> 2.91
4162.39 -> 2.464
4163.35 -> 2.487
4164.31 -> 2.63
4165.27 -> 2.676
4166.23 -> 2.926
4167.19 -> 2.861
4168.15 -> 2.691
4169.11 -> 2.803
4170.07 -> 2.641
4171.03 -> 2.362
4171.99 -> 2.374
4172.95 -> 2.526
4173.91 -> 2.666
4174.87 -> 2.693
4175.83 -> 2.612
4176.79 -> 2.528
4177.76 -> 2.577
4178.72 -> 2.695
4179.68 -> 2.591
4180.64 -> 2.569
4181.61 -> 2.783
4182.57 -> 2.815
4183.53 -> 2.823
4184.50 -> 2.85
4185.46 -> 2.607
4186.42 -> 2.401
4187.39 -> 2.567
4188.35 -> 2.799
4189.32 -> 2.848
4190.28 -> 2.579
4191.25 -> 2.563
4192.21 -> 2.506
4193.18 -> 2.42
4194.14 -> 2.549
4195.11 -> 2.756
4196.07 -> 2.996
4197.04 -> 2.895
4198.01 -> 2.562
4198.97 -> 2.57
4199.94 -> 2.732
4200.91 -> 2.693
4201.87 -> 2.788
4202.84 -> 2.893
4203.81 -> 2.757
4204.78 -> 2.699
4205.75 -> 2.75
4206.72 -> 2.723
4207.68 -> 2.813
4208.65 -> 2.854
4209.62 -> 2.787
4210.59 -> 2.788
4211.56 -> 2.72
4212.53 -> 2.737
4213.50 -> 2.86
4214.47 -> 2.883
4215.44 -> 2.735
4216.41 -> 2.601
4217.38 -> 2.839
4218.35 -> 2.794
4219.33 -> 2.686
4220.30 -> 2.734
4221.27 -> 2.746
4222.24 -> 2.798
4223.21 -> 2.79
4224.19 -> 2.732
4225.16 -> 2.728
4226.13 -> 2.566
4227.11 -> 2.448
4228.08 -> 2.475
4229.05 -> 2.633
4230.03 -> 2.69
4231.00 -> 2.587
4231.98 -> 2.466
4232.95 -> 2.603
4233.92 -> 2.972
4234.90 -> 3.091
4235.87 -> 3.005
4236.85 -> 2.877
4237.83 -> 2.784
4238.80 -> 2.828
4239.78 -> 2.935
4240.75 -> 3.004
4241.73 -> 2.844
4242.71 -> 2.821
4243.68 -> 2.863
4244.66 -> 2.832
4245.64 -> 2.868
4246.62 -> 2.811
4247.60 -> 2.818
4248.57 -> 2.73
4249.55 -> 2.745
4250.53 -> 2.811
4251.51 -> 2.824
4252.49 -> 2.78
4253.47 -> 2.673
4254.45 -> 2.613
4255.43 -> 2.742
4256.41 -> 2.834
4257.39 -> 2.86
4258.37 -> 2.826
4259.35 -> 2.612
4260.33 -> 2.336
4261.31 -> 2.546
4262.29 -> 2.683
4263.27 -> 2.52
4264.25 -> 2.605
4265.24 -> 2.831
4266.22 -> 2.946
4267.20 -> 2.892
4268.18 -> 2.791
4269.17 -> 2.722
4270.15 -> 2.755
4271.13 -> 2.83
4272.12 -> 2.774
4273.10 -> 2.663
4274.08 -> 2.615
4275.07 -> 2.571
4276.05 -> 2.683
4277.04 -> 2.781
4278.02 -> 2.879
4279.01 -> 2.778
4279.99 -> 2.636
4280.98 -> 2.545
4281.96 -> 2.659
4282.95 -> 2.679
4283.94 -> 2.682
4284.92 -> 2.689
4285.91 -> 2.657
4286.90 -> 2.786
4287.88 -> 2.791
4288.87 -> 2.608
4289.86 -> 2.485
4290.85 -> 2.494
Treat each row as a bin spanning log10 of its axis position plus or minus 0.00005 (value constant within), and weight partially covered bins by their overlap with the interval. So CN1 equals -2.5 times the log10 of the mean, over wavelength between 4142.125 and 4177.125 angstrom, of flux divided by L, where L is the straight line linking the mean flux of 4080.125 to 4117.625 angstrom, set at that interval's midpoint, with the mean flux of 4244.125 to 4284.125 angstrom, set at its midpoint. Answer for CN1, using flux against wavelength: 0.03 mag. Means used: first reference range 2.83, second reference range 2.73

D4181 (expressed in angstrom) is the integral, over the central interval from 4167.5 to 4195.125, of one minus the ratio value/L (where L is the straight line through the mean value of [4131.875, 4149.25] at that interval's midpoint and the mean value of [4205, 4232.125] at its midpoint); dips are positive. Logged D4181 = 1.2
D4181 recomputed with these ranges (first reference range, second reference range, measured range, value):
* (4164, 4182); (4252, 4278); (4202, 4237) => -0.9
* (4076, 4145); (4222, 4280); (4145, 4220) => 2.1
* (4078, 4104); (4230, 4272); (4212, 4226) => 0.3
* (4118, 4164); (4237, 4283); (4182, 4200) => 0.6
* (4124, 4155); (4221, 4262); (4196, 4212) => 0.0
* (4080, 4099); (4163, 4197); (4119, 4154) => -2.4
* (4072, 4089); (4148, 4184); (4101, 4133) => -1.1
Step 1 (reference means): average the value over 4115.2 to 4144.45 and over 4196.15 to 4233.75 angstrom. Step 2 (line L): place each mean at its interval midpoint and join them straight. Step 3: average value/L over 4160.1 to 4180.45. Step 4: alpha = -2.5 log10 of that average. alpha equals 0.05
